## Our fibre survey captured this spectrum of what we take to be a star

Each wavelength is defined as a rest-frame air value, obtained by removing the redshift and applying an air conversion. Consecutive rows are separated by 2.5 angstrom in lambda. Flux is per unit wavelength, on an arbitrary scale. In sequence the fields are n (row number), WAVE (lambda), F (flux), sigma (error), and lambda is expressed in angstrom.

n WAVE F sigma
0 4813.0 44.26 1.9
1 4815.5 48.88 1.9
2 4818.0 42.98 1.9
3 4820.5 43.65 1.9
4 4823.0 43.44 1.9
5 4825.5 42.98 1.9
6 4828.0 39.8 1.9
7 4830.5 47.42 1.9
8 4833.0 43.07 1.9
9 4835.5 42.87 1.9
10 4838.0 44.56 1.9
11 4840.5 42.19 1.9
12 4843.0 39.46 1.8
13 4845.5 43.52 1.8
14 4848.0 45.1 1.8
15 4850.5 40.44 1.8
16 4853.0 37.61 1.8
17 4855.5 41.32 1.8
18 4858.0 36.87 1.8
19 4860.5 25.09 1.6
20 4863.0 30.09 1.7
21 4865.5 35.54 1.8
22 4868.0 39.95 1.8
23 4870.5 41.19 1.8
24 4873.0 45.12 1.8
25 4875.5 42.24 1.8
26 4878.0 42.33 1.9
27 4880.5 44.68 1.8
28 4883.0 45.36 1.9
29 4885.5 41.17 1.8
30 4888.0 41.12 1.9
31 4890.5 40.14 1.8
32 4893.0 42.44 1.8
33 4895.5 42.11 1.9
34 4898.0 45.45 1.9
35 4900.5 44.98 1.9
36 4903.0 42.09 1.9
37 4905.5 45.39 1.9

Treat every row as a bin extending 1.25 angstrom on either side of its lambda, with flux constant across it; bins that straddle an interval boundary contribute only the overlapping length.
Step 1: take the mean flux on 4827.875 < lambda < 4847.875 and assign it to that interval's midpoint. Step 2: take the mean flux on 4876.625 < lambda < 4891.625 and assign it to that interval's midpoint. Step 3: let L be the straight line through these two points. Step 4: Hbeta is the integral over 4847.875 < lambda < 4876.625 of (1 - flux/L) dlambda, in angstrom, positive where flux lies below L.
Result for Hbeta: 3.2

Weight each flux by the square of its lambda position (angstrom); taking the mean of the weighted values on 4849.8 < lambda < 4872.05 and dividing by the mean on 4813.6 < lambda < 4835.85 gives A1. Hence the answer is 0.8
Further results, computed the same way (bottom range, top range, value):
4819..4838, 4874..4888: 1.01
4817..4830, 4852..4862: 0.83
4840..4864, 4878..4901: 1.14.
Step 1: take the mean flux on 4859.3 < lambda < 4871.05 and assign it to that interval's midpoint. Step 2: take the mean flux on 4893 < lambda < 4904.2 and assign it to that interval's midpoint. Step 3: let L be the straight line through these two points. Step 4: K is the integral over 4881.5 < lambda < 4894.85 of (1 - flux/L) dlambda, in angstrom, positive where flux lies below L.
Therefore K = -0.5 angstrom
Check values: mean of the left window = 34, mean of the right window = 43.5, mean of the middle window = 42.1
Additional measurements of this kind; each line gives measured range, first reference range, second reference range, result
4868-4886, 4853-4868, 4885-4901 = -2.1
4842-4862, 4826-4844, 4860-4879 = 1.0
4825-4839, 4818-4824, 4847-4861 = -0.6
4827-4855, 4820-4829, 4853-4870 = -2.2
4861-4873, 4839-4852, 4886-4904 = 1.5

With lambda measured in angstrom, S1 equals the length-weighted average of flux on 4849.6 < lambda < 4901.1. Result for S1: 40.2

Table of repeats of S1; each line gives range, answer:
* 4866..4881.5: 42.2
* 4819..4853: 42.8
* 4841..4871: 38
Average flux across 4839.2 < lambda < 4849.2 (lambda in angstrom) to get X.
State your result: 42.6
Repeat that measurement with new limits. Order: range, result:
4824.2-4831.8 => 43.4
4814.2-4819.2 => 45.9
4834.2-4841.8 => 43.2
